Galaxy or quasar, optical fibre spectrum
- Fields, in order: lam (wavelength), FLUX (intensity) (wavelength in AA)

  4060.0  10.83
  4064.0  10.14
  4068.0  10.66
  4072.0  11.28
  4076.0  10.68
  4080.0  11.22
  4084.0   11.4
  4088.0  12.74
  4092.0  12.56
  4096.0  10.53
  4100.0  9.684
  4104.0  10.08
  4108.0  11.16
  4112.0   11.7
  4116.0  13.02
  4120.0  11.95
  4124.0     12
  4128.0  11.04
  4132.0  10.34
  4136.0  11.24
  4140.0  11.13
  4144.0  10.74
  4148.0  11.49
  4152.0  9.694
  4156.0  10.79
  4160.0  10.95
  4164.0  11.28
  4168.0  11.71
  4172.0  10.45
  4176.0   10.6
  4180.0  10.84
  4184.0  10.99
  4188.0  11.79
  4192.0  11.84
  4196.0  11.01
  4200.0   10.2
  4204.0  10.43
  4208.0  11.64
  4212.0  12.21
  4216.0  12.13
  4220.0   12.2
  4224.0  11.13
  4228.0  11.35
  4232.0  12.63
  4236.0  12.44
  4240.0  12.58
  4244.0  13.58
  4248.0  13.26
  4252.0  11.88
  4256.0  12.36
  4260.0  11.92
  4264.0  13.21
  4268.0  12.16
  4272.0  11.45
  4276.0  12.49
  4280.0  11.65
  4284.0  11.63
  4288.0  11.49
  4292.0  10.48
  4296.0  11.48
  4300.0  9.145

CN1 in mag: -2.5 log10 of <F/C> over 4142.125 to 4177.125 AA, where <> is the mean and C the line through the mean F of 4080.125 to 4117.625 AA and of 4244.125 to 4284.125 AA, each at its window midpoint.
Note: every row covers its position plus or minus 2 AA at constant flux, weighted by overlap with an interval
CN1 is 0.083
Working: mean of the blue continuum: 11.4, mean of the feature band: 10.9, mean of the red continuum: 12.3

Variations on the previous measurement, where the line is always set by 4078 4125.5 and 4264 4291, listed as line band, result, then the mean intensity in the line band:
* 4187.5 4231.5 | 0.02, 11.5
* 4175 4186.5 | 0.08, 10.9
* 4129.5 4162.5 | 0.08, 10.8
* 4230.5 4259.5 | -0.07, 12.6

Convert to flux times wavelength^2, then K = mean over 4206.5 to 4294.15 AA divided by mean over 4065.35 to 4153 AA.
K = 1.15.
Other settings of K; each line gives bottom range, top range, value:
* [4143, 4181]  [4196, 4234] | 1.09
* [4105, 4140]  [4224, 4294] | 1.13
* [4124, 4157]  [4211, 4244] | 1.17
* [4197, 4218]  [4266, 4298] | 1.06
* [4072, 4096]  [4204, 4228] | 1.08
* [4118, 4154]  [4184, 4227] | 1.07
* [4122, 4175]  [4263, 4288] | 1.16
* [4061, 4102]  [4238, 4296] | 1.20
